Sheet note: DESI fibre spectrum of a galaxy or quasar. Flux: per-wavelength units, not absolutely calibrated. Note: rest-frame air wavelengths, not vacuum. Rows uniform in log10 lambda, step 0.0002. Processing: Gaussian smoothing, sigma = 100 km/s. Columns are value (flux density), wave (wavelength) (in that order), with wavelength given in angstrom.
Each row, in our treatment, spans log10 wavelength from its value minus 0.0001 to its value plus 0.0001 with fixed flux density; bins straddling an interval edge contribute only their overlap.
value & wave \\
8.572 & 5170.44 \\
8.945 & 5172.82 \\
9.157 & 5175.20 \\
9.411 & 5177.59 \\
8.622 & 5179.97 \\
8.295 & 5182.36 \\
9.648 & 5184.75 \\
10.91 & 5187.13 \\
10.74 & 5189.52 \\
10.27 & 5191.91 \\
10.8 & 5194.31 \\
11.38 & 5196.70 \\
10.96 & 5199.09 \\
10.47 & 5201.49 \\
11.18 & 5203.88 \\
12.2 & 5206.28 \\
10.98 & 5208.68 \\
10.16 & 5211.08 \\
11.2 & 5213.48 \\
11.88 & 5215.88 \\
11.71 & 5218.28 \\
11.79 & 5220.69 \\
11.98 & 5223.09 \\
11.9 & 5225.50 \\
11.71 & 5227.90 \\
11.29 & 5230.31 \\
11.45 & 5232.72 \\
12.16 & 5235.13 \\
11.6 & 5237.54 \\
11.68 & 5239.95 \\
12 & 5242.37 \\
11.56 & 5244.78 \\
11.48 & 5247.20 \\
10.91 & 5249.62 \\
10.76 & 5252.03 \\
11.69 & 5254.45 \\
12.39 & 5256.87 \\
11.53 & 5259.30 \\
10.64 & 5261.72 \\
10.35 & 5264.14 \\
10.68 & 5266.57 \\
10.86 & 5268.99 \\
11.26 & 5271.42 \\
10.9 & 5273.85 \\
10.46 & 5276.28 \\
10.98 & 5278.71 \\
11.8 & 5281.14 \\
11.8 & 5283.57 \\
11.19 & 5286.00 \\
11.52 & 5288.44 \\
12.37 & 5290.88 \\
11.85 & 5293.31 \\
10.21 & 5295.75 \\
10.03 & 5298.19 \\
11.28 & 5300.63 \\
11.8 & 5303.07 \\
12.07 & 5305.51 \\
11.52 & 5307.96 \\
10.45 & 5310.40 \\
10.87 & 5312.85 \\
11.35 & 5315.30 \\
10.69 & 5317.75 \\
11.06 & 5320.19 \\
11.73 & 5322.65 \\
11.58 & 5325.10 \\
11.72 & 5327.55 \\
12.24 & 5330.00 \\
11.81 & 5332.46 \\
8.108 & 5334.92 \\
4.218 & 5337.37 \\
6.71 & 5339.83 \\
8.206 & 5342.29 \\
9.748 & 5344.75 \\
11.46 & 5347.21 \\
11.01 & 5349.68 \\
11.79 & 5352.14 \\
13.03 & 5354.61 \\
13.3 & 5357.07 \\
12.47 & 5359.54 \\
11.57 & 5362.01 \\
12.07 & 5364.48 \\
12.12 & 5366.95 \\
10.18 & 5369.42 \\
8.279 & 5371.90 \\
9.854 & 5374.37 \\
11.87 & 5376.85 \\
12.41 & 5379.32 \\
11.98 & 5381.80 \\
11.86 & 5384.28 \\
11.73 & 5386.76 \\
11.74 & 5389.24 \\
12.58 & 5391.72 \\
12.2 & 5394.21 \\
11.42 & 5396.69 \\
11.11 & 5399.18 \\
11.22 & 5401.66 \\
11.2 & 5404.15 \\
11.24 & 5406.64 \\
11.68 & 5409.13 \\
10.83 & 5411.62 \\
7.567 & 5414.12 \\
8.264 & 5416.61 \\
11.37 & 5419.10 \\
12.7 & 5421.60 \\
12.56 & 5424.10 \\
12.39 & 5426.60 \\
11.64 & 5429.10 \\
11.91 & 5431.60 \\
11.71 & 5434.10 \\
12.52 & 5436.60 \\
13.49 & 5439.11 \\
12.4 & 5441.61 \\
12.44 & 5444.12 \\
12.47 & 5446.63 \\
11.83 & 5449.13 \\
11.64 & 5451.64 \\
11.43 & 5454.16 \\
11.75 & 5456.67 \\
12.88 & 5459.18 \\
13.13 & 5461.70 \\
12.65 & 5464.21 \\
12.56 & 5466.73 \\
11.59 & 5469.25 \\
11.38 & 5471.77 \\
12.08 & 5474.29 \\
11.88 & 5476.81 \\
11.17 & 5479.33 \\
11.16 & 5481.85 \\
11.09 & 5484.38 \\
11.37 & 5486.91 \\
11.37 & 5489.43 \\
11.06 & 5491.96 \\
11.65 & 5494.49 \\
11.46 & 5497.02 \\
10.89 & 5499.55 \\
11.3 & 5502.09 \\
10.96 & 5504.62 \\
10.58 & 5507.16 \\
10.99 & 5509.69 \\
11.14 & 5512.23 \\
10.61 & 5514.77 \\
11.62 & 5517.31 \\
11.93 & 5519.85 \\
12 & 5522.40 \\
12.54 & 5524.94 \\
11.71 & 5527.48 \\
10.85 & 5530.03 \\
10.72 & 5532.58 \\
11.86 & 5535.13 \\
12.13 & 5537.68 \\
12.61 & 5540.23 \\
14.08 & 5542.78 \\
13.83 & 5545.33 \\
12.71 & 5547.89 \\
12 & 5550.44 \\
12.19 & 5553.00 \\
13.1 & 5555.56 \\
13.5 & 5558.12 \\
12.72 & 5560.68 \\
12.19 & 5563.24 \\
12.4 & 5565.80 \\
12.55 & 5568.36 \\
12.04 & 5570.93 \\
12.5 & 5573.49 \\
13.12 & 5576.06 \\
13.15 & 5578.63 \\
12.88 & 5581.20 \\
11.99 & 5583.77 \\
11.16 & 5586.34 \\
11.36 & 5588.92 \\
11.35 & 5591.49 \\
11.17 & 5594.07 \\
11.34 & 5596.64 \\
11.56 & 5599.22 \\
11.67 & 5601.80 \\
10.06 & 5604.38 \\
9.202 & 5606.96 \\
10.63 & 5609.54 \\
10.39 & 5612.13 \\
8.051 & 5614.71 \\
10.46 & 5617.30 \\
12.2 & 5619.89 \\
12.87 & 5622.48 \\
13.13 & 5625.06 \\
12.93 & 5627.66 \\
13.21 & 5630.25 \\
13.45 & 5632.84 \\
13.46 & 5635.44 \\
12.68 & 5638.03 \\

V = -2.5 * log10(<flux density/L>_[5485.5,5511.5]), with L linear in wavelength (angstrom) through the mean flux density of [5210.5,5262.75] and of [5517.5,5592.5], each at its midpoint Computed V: 0.09 mag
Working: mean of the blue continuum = 11.5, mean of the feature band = 11.2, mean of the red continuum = 12.3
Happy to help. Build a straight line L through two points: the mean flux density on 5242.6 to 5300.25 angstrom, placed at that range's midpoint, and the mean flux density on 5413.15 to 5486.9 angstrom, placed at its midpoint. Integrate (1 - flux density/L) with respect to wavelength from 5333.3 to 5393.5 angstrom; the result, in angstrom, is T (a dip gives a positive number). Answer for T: 3.8 angstrom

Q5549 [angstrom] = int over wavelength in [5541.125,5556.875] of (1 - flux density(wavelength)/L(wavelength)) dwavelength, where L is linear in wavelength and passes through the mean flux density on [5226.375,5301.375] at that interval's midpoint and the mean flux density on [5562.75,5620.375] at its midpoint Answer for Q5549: -2.2 angstrom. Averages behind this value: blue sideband 11.3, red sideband 11.4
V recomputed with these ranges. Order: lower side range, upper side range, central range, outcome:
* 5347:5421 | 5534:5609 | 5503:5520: 0.08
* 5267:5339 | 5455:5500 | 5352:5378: -0.03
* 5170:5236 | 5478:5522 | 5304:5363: 0.02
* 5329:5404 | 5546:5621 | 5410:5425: 0.06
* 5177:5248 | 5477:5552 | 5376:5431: 0.00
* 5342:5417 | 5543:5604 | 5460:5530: 0.03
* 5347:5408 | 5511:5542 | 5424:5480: -0.05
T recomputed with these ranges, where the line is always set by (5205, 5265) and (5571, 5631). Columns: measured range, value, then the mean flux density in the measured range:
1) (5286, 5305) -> 0.3 angstrom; 11.3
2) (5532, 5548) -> -1.5 angstrom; 12.6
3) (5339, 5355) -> 1.8 angstrom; 10.2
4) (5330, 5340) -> 2.7 angstrom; 8.37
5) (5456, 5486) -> -1.0 angstrom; 11.9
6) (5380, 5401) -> -0.6 angstrom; 11.8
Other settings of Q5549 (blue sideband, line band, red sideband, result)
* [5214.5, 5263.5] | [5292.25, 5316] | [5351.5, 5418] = 0.7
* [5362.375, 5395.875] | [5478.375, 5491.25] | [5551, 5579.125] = 1.0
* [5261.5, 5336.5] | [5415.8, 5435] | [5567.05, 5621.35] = -0.7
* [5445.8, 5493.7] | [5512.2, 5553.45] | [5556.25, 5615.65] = -1.2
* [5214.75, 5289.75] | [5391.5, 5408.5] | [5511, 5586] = 0.5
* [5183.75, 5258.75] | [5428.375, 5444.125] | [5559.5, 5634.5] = -1.0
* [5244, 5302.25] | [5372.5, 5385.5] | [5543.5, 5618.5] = 0.0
